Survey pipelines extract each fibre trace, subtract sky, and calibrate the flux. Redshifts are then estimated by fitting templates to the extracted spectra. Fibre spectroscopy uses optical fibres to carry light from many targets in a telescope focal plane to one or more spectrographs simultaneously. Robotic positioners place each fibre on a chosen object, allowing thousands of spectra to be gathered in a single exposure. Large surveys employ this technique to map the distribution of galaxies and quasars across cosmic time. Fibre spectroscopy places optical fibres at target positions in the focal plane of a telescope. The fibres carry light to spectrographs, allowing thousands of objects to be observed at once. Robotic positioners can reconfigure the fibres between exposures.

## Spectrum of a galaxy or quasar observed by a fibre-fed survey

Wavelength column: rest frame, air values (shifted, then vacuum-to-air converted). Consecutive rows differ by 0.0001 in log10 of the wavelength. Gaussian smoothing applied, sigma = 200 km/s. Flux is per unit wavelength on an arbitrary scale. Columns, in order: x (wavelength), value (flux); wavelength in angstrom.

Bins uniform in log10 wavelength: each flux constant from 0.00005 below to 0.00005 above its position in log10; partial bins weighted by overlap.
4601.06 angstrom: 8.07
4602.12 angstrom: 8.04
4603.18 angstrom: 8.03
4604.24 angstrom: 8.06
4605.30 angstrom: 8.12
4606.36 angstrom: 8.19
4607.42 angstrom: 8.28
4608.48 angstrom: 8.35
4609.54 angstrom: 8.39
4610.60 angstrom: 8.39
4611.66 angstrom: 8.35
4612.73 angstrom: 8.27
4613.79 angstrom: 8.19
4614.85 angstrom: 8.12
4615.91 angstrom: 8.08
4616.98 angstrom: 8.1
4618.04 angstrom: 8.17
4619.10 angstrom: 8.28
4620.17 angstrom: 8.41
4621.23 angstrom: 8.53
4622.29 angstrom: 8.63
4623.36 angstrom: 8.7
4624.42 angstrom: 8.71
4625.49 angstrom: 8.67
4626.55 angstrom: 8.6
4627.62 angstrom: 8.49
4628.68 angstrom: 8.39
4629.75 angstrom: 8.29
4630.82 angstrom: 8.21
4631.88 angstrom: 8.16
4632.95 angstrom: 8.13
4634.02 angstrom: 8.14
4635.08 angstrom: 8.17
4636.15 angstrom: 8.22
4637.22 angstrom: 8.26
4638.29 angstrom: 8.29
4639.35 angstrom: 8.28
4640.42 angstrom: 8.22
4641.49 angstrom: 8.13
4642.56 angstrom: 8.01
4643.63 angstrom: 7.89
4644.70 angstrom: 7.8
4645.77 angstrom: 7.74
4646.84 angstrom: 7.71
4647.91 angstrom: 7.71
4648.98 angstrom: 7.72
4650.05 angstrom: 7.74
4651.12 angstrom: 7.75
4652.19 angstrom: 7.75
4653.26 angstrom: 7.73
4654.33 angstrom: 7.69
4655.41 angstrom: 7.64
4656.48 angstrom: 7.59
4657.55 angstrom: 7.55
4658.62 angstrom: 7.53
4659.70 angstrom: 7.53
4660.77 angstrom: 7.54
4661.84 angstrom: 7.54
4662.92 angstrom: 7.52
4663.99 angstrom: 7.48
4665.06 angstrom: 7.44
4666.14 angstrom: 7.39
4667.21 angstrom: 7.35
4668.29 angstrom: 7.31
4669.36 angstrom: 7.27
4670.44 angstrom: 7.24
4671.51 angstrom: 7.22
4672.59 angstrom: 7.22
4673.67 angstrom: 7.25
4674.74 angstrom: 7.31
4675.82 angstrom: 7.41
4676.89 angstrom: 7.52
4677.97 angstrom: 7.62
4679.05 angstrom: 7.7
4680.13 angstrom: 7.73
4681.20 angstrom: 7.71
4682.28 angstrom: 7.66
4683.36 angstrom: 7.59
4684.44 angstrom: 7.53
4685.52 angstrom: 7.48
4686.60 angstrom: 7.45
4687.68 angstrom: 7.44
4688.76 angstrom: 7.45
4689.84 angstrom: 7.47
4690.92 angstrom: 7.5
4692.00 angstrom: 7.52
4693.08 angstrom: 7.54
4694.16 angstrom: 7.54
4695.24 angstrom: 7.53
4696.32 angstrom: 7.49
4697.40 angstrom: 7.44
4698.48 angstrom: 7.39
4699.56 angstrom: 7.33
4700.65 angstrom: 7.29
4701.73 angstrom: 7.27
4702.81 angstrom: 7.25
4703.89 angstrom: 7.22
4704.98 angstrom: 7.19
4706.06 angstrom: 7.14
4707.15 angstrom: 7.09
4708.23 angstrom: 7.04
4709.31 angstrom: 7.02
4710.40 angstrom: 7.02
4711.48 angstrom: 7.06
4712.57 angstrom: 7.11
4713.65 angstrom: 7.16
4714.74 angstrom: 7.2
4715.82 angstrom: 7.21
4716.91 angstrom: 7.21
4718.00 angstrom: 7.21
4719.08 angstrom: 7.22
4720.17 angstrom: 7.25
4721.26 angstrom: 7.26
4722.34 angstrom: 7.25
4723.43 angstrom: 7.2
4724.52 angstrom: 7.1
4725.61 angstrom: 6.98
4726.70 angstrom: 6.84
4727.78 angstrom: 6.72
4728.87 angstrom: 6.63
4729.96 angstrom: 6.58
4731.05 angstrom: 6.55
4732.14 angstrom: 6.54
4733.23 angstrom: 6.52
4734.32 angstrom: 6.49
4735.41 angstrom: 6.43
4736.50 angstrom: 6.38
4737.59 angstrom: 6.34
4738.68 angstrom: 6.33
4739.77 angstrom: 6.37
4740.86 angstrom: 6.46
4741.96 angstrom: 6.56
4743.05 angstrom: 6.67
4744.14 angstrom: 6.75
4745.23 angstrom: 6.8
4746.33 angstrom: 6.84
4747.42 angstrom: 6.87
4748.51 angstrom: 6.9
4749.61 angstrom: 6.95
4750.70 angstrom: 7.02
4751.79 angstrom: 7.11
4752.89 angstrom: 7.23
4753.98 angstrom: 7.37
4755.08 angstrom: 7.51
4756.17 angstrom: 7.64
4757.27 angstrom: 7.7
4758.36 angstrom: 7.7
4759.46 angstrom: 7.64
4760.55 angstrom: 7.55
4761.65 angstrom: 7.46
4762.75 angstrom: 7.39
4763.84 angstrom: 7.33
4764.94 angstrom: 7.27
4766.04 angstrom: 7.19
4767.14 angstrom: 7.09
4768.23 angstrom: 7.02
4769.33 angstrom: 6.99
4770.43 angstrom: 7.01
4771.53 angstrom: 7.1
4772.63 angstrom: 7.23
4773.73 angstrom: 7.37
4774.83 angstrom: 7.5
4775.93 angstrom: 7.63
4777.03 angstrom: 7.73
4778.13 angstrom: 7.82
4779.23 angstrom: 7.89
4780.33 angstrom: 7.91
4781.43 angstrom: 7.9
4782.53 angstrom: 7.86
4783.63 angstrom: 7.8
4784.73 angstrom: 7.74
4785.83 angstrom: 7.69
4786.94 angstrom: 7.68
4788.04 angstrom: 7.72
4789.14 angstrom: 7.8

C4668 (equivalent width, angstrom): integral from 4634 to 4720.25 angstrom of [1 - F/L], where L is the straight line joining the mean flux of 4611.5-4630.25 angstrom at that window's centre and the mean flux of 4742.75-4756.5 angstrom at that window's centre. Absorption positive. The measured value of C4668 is 3.2 angstrom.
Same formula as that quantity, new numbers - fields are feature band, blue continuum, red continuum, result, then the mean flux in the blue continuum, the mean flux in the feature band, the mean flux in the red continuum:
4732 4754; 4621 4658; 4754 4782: 2.56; 8.09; 6.7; 7.46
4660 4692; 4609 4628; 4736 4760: 1.21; 8.39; 7.46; 6.96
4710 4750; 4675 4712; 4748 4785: 3.12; 7.4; 6.83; 7.43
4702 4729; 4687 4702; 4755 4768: 1.21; 7.45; 7.11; 7.45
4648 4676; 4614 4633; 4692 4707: 1.30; 8.37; 7.49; 7.35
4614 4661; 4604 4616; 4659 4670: -1.40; 8.25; 8.07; 7.43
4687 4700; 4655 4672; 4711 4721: -0.31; 7.45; 7.48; 7.18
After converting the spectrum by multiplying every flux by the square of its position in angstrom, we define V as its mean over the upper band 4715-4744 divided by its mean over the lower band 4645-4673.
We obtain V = 0.93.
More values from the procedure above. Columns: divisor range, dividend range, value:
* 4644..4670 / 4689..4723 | 0.98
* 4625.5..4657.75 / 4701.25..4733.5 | 0.91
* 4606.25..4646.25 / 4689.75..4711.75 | 0.91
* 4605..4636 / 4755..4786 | 0.96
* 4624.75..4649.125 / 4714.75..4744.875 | 0.87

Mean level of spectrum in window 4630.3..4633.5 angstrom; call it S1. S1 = 8.17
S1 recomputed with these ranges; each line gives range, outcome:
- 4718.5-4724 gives 7.24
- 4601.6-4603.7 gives 8.03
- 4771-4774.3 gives 7.23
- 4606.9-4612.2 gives 8.35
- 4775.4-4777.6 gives 7.68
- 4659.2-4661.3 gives 7.55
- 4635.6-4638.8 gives 8.24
